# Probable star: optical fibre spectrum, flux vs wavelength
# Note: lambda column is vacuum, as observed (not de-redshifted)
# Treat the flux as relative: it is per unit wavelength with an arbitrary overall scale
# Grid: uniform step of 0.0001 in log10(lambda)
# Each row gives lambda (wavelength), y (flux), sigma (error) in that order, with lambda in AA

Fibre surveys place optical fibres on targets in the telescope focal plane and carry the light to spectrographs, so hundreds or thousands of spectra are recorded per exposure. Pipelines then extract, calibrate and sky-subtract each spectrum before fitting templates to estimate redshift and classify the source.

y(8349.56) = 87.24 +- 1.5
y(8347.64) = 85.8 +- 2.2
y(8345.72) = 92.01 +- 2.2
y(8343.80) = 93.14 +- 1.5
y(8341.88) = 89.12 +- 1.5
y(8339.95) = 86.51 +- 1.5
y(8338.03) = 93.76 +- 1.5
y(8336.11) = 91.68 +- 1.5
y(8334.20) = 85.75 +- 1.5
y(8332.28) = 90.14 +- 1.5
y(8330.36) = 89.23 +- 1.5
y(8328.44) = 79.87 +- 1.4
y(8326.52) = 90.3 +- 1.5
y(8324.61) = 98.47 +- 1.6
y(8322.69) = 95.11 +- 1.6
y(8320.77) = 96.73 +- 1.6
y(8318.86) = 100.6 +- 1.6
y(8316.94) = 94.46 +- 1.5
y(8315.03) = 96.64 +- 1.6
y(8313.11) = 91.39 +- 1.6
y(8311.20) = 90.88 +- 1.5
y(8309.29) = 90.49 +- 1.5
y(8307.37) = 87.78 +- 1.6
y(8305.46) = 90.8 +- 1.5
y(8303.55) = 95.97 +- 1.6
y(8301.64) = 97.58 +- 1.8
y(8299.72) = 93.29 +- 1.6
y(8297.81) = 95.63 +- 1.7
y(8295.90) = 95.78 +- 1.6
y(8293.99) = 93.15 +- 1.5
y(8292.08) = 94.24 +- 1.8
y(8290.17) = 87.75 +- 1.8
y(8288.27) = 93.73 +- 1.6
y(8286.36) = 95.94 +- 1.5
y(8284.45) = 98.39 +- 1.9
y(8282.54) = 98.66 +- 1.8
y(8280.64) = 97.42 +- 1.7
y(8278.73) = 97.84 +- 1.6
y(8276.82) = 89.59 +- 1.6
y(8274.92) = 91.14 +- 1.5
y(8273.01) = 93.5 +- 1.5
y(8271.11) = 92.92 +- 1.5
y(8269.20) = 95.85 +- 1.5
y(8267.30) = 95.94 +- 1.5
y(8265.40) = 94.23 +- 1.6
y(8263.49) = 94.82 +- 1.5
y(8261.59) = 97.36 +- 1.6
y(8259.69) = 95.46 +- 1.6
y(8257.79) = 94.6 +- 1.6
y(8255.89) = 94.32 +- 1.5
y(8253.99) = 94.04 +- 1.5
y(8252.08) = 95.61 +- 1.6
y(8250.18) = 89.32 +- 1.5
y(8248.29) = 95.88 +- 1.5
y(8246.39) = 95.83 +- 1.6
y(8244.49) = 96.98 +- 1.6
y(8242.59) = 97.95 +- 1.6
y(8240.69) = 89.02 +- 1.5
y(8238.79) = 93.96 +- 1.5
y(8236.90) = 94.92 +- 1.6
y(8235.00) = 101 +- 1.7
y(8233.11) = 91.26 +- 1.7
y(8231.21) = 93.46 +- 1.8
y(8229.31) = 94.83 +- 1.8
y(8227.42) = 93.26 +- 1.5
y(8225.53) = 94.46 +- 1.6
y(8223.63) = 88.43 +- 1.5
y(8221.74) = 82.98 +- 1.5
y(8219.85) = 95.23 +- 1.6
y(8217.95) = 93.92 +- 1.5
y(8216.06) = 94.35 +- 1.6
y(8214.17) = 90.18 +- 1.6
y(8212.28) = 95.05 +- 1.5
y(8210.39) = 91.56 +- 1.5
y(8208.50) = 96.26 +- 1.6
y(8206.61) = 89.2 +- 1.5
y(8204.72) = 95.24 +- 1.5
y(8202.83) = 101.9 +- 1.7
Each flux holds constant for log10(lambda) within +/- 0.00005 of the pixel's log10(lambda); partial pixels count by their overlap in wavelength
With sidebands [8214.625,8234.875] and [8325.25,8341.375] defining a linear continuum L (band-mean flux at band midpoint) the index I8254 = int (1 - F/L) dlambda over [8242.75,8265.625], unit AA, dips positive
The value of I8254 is -0.9 AA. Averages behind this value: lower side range 92.5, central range 95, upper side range 88.6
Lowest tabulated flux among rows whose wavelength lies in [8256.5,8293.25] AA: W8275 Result 87.75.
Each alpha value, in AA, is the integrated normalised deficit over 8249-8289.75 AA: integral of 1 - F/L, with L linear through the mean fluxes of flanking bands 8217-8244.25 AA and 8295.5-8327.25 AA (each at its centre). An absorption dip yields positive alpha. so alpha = -0.4 AA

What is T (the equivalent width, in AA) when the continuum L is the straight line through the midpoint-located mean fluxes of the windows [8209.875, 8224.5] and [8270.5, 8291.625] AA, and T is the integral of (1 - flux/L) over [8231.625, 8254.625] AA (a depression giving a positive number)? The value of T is -0.49 AA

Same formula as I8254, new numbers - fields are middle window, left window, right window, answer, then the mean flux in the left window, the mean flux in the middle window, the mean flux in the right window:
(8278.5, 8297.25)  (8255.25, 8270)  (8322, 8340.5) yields -0.4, 95.4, 95.2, 90.1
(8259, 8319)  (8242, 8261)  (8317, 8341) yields -0.6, 95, 94.3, 91.6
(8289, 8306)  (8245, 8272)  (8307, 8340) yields -0.2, 94.8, 93.9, 91.9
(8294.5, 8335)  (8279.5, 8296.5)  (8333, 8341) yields -0.3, 95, 92.7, 89.4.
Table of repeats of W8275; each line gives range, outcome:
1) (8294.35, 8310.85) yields 87.78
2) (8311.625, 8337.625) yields 79.87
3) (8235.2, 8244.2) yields 89.02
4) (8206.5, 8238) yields 82.98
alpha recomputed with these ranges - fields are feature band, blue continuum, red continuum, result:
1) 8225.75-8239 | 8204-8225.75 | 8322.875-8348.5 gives -0.4 AA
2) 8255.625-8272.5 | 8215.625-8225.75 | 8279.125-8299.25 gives -0.2 AA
